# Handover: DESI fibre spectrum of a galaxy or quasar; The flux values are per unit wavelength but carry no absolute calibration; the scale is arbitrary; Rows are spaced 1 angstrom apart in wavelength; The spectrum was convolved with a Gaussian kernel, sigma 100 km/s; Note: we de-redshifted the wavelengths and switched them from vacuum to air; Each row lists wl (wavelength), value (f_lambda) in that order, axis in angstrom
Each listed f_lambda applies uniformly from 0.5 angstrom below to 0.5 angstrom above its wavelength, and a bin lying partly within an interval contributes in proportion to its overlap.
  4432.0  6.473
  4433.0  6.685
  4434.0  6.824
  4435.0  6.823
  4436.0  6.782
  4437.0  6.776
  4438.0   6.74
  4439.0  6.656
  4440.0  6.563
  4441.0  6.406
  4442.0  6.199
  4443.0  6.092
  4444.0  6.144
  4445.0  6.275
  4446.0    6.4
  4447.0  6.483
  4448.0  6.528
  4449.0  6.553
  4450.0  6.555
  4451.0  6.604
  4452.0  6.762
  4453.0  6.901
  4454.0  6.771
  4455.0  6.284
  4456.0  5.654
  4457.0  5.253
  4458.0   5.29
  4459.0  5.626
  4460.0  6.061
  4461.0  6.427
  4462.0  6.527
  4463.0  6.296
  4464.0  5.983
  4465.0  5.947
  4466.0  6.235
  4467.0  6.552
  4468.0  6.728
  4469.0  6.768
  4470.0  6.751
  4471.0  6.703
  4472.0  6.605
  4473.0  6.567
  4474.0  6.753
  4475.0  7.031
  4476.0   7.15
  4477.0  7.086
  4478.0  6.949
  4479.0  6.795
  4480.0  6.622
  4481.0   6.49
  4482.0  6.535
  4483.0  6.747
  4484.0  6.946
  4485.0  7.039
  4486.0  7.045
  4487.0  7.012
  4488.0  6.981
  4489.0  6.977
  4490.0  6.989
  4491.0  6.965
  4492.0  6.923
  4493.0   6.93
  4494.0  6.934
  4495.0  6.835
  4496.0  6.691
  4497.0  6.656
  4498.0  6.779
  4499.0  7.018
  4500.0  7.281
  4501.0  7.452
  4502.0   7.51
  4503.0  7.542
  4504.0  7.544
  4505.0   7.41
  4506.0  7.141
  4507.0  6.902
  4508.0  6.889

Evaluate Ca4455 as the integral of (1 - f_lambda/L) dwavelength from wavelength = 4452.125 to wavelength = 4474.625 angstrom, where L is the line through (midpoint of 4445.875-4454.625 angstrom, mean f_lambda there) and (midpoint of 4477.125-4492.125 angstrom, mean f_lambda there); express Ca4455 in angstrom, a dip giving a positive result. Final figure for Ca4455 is 1.3 angstrom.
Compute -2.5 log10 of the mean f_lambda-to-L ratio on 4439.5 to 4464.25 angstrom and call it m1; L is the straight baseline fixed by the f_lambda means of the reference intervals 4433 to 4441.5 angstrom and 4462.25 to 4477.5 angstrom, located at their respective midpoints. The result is 0.07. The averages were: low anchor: 6.7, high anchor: 6.61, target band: 6.27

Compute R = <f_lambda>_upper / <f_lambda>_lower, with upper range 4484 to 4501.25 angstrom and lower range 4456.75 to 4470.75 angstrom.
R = 1.1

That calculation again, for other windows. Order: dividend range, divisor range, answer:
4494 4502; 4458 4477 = 1.08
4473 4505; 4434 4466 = 1.10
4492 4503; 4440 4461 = 1.12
